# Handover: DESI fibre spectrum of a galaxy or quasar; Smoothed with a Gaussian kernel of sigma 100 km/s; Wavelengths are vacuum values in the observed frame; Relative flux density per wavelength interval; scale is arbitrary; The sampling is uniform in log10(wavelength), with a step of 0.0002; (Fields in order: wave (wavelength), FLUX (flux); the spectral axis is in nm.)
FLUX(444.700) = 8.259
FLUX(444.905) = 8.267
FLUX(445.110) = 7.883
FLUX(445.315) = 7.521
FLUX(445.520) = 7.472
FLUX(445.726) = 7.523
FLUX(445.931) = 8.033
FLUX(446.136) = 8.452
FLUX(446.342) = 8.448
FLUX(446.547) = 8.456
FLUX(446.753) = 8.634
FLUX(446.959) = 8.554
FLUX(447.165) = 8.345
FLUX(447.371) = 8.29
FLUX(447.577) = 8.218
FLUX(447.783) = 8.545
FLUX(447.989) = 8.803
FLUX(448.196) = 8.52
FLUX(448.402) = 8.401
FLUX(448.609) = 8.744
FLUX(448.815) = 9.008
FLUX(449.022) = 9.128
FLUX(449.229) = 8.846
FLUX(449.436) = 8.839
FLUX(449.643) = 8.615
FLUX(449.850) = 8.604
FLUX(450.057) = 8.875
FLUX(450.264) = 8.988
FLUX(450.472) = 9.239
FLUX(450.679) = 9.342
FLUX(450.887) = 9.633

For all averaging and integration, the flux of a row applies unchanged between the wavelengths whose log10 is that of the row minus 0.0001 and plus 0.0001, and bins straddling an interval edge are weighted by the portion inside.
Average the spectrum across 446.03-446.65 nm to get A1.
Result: 8.45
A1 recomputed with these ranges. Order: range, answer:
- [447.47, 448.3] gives 8.52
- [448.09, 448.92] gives 8.67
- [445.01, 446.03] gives 7.68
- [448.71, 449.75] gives 8.89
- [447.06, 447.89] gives 8.36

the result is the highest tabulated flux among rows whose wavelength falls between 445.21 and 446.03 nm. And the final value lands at 8.033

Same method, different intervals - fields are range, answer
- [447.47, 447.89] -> 8.545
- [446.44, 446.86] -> 8.634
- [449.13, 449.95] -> 8.846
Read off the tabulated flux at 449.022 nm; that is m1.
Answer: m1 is 9.128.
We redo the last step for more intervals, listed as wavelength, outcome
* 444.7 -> 8.259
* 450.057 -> 8.875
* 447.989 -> 8.803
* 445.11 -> 7.883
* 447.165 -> 8.345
